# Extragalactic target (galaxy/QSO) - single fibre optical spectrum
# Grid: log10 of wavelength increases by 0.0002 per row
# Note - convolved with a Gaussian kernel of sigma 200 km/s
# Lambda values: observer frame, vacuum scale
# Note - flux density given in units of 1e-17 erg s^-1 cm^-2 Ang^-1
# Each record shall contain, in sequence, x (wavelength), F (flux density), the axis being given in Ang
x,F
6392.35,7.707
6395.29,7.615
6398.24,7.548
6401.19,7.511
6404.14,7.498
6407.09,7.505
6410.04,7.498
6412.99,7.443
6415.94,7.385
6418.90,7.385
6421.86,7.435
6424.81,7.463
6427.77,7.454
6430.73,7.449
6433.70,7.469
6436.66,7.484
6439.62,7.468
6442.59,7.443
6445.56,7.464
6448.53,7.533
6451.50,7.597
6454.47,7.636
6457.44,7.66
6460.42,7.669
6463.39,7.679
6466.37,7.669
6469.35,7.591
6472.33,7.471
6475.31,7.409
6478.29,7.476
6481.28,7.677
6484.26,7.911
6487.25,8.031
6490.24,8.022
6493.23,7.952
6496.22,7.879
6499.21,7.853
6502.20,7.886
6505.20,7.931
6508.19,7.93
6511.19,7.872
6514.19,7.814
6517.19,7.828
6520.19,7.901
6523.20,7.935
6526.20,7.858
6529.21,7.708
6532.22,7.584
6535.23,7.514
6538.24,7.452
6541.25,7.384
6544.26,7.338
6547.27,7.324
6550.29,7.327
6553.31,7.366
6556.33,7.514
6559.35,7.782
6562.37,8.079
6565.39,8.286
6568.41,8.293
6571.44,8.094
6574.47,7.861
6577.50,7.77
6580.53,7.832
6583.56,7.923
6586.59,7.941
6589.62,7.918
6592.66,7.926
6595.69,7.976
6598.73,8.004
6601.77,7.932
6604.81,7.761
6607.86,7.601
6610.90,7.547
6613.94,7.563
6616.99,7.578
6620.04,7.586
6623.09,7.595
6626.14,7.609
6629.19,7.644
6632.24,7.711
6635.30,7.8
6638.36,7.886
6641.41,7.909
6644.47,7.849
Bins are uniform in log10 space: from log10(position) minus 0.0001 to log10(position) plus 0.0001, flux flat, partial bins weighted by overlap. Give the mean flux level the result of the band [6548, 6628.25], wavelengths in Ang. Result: 7.79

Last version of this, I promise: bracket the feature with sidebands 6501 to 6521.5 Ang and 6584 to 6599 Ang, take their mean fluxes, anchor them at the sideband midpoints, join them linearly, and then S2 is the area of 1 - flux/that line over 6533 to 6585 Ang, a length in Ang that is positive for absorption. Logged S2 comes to 1.38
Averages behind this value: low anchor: 7.88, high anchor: 7.95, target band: 7.71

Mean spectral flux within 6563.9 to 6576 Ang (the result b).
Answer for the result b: 8.13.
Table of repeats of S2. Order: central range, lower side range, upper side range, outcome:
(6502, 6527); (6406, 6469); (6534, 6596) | -0.7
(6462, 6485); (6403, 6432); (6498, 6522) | 0.3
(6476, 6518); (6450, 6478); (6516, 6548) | -1.3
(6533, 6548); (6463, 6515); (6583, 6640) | 0.7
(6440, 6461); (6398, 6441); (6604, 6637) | -0.2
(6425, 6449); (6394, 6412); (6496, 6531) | 0.5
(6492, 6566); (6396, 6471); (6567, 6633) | -0.4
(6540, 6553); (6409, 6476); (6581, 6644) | 0.6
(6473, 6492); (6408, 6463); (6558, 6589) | -0.2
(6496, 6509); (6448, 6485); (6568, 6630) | -0.4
